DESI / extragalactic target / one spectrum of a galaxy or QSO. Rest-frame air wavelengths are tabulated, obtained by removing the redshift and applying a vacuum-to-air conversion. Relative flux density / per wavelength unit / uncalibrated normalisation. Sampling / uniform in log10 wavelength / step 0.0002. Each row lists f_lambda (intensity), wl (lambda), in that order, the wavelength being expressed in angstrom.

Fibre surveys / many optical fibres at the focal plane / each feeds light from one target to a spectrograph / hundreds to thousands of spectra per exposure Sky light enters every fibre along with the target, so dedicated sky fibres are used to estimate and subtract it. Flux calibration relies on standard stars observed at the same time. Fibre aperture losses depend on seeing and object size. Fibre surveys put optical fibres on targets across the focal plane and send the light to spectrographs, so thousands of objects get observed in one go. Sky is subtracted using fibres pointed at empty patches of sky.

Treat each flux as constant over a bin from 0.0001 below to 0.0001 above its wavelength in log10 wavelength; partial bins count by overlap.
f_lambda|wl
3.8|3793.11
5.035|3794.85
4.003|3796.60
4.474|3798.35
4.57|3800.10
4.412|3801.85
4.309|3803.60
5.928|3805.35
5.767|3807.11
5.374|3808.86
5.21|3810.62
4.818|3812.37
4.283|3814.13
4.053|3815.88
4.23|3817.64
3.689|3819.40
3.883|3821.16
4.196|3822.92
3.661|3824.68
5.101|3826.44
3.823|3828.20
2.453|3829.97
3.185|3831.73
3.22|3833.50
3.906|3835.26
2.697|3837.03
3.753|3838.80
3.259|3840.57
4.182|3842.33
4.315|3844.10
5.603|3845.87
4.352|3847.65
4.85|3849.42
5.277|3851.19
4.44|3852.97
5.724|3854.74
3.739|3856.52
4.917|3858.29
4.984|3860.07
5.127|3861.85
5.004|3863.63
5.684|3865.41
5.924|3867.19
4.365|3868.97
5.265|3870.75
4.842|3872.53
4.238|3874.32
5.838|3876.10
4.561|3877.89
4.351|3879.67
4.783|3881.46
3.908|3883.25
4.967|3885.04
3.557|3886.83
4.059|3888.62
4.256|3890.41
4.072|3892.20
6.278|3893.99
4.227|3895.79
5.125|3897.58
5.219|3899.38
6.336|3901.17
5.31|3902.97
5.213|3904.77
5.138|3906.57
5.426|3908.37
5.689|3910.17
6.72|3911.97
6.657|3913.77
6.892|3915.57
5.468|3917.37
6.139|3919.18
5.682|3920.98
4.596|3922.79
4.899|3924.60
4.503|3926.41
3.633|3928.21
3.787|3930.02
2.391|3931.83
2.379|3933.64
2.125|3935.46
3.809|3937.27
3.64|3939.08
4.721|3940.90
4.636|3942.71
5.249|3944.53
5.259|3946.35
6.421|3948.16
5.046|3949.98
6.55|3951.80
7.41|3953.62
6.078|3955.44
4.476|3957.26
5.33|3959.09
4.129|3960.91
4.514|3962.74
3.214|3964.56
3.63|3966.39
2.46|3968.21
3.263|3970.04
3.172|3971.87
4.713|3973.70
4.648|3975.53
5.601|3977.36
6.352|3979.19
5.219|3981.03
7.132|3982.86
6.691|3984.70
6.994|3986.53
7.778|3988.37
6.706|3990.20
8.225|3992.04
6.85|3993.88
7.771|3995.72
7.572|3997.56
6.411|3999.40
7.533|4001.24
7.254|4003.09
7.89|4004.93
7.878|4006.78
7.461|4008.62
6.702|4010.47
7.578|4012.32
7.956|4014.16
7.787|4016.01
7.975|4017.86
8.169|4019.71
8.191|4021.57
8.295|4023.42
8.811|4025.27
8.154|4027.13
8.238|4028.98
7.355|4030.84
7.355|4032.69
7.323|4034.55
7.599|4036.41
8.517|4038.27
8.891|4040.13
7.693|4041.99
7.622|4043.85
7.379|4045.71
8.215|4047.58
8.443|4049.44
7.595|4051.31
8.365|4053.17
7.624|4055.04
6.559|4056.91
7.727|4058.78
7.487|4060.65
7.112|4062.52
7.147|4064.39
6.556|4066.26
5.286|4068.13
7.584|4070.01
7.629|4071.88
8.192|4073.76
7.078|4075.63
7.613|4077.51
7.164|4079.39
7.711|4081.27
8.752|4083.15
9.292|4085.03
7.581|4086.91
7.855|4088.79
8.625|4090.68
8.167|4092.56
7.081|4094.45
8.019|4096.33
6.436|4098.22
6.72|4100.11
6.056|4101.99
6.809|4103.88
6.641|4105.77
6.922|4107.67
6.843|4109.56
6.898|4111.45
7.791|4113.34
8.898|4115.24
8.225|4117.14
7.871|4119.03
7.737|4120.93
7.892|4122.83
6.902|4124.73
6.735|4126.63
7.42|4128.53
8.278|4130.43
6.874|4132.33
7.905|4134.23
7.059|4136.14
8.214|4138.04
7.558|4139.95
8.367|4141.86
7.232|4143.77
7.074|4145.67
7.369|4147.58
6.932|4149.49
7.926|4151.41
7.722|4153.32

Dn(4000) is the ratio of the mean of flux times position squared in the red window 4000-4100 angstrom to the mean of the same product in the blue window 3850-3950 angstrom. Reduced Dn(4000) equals 1.71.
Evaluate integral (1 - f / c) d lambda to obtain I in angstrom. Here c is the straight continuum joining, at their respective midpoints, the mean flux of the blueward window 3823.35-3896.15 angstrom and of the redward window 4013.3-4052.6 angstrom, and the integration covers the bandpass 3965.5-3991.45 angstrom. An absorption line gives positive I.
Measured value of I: 5.87 angstrom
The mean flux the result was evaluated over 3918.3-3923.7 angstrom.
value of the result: 5.47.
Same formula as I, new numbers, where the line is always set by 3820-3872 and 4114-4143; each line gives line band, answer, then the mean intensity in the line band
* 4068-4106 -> -1.5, 7.5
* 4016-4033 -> -4.1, 8.07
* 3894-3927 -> -2.6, 5.54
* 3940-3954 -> 0.0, 5.6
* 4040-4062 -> -3.1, 7.75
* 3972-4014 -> -4.7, 6.82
